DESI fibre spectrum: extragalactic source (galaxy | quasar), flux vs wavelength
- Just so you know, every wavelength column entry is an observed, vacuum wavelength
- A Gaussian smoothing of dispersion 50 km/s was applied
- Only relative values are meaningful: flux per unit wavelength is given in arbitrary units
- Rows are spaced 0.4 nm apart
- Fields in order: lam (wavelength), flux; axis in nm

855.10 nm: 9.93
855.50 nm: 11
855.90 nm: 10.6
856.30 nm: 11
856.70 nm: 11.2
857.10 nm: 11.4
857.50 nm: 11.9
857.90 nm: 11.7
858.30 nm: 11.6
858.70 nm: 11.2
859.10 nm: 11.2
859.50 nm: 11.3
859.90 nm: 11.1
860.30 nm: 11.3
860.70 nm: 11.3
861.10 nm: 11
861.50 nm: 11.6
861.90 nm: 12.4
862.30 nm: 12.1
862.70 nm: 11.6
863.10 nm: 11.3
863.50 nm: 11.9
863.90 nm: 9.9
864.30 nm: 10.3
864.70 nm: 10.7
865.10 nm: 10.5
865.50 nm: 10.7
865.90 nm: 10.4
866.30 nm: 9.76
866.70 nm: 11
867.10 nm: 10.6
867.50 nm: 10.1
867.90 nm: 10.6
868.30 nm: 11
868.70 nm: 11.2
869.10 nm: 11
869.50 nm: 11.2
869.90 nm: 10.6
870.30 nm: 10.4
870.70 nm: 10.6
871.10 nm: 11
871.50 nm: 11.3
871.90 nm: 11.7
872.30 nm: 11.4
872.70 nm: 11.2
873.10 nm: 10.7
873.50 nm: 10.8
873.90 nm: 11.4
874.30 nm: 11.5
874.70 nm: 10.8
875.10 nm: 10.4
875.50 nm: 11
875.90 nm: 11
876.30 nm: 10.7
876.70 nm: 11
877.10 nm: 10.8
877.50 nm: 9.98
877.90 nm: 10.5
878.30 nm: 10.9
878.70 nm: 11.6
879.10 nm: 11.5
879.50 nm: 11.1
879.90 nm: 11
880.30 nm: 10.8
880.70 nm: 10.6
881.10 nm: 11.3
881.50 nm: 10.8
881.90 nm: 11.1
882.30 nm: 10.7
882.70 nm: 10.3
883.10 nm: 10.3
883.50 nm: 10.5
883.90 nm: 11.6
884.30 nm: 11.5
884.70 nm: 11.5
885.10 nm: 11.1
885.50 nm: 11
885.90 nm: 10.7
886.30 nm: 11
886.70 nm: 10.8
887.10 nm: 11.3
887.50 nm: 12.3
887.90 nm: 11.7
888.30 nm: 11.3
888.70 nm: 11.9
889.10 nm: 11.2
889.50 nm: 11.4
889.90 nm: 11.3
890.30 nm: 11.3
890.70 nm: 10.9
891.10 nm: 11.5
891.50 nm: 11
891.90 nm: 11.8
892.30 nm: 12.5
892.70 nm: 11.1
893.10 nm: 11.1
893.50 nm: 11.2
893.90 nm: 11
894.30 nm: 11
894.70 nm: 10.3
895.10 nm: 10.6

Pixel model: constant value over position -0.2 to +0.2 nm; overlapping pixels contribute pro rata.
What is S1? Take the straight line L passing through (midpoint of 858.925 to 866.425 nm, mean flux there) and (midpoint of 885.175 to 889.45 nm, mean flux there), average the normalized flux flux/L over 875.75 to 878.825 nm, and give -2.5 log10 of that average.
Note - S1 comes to 0.04 mag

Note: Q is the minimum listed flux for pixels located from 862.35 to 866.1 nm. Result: 9.9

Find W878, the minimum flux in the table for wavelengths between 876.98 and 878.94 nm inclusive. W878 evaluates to 9.98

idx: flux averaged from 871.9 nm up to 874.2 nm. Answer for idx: 11.2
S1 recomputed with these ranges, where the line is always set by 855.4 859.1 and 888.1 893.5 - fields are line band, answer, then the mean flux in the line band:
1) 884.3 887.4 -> 0.025 mag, 11.1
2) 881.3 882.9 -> 0.064 mag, 10.7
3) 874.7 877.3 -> 0.053 mag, 10.8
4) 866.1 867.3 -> 0.087 mag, 10.5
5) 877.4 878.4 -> 0.089 mag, 10.5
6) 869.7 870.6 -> 0.082 mag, 10.5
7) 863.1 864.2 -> 0.039 mag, 10.9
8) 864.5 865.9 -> 0.071 mag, 10.6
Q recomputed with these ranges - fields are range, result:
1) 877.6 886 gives 10.3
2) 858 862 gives 11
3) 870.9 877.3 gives 10.4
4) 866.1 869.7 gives 9.76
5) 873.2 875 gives 10.8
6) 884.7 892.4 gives 10.7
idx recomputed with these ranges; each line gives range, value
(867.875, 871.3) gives 10.9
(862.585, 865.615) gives 10.8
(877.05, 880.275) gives 10.9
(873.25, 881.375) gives 10.9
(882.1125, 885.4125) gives 10.9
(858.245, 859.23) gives 11.3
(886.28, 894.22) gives 11.4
